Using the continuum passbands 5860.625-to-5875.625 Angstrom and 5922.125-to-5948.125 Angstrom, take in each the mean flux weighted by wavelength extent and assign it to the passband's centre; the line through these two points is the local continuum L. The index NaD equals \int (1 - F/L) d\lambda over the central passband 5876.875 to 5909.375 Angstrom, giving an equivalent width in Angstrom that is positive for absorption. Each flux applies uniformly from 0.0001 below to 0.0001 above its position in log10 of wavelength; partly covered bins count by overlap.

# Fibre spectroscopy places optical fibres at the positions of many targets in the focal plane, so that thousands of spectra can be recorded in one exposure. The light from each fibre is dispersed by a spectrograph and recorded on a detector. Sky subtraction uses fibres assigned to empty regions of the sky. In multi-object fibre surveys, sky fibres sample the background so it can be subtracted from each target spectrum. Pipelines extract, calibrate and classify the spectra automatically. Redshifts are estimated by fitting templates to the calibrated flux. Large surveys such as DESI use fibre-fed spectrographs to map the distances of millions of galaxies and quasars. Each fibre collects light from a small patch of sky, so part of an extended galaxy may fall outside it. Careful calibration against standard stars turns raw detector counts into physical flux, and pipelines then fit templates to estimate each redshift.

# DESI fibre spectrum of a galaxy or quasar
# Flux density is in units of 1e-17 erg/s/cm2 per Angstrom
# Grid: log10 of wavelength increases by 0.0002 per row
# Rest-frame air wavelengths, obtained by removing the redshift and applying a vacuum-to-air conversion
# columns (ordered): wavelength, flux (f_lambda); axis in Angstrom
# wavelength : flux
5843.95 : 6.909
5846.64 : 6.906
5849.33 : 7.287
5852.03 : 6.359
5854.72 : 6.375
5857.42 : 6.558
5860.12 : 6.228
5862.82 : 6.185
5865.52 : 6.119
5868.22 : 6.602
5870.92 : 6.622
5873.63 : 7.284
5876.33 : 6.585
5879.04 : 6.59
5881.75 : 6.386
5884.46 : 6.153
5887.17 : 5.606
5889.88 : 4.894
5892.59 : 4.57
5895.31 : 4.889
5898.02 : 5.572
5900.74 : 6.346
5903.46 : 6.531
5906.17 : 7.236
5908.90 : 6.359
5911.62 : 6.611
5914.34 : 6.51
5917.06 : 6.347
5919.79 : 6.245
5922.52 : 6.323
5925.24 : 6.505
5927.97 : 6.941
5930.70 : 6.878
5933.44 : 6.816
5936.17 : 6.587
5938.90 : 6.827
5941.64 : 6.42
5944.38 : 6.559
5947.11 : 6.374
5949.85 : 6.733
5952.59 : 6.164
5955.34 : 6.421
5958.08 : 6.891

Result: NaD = 3.20 Angstrom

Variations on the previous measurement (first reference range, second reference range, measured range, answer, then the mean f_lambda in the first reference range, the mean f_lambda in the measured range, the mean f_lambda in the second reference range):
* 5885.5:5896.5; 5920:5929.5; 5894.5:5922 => -2.34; 5.02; 6.29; 6.56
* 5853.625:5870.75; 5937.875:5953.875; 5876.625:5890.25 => 0.74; 6.36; 6.05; 6.51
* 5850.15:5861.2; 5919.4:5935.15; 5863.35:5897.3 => 2.49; 6.42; 6.02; 6.64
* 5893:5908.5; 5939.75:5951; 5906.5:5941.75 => -1.67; 6.03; 6.59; 6.53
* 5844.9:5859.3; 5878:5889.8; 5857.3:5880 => -0.68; 6.69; 6.53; 6.03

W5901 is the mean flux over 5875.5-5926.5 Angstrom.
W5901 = 6.11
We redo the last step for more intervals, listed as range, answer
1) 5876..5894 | 5.78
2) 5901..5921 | 6.54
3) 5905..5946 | 6.61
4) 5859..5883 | 6.51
